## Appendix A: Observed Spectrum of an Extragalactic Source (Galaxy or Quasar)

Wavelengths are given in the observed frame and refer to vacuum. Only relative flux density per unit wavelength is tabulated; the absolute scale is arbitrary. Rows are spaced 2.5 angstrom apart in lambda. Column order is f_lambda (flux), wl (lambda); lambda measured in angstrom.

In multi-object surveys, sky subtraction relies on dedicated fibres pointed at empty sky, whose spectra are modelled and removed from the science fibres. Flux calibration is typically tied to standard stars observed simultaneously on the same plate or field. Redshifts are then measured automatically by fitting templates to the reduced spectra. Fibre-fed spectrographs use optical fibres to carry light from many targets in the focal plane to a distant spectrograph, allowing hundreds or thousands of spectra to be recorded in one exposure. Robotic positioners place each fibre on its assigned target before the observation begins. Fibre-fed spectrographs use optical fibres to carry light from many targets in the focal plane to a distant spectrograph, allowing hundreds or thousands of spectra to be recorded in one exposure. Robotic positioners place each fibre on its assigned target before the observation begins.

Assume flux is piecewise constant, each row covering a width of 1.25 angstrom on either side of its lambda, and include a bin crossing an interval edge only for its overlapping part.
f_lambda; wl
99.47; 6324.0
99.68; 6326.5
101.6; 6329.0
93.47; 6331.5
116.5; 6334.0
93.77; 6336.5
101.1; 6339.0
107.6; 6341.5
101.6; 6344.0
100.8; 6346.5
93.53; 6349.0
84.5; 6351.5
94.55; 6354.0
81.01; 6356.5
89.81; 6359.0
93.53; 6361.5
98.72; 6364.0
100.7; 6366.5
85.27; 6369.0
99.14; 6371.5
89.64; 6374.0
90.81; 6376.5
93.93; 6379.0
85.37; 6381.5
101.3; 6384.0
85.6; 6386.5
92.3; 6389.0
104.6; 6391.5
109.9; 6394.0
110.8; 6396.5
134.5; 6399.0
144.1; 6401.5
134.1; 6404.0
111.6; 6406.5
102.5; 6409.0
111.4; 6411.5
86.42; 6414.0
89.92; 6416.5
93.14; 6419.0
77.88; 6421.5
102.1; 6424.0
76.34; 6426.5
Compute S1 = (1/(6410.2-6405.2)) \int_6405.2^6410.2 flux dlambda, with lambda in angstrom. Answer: 107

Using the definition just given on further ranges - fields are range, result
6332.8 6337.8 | 105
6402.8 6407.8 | 123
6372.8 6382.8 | 90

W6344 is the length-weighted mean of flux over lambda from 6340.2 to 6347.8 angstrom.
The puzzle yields 103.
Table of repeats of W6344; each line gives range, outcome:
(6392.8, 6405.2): 127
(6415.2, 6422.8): 87.1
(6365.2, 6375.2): 93.7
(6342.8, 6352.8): 95.1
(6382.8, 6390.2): 93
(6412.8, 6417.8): 88.2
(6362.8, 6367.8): 99.6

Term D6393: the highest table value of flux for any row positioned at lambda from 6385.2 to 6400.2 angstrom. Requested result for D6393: 134.5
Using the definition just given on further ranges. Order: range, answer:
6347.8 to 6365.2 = 98.72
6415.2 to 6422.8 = 93.14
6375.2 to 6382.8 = 93.93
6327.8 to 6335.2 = 116.5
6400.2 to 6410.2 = 144.1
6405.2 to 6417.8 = 111.6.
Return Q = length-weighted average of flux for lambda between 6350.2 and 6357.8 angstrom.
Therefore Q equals 86.8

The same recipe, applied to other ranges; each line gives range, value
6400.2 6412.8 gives 121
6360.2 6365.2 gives 96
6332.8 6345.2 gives 104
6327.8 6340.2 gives 101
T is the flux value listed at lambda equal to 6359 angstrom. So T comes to 89.81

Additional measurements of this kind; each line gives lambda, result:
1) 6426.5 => 76.34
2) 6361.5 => 93.53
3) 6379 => 93.93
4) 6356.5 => 81.01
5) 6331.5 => 93.47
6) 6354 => 94.55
